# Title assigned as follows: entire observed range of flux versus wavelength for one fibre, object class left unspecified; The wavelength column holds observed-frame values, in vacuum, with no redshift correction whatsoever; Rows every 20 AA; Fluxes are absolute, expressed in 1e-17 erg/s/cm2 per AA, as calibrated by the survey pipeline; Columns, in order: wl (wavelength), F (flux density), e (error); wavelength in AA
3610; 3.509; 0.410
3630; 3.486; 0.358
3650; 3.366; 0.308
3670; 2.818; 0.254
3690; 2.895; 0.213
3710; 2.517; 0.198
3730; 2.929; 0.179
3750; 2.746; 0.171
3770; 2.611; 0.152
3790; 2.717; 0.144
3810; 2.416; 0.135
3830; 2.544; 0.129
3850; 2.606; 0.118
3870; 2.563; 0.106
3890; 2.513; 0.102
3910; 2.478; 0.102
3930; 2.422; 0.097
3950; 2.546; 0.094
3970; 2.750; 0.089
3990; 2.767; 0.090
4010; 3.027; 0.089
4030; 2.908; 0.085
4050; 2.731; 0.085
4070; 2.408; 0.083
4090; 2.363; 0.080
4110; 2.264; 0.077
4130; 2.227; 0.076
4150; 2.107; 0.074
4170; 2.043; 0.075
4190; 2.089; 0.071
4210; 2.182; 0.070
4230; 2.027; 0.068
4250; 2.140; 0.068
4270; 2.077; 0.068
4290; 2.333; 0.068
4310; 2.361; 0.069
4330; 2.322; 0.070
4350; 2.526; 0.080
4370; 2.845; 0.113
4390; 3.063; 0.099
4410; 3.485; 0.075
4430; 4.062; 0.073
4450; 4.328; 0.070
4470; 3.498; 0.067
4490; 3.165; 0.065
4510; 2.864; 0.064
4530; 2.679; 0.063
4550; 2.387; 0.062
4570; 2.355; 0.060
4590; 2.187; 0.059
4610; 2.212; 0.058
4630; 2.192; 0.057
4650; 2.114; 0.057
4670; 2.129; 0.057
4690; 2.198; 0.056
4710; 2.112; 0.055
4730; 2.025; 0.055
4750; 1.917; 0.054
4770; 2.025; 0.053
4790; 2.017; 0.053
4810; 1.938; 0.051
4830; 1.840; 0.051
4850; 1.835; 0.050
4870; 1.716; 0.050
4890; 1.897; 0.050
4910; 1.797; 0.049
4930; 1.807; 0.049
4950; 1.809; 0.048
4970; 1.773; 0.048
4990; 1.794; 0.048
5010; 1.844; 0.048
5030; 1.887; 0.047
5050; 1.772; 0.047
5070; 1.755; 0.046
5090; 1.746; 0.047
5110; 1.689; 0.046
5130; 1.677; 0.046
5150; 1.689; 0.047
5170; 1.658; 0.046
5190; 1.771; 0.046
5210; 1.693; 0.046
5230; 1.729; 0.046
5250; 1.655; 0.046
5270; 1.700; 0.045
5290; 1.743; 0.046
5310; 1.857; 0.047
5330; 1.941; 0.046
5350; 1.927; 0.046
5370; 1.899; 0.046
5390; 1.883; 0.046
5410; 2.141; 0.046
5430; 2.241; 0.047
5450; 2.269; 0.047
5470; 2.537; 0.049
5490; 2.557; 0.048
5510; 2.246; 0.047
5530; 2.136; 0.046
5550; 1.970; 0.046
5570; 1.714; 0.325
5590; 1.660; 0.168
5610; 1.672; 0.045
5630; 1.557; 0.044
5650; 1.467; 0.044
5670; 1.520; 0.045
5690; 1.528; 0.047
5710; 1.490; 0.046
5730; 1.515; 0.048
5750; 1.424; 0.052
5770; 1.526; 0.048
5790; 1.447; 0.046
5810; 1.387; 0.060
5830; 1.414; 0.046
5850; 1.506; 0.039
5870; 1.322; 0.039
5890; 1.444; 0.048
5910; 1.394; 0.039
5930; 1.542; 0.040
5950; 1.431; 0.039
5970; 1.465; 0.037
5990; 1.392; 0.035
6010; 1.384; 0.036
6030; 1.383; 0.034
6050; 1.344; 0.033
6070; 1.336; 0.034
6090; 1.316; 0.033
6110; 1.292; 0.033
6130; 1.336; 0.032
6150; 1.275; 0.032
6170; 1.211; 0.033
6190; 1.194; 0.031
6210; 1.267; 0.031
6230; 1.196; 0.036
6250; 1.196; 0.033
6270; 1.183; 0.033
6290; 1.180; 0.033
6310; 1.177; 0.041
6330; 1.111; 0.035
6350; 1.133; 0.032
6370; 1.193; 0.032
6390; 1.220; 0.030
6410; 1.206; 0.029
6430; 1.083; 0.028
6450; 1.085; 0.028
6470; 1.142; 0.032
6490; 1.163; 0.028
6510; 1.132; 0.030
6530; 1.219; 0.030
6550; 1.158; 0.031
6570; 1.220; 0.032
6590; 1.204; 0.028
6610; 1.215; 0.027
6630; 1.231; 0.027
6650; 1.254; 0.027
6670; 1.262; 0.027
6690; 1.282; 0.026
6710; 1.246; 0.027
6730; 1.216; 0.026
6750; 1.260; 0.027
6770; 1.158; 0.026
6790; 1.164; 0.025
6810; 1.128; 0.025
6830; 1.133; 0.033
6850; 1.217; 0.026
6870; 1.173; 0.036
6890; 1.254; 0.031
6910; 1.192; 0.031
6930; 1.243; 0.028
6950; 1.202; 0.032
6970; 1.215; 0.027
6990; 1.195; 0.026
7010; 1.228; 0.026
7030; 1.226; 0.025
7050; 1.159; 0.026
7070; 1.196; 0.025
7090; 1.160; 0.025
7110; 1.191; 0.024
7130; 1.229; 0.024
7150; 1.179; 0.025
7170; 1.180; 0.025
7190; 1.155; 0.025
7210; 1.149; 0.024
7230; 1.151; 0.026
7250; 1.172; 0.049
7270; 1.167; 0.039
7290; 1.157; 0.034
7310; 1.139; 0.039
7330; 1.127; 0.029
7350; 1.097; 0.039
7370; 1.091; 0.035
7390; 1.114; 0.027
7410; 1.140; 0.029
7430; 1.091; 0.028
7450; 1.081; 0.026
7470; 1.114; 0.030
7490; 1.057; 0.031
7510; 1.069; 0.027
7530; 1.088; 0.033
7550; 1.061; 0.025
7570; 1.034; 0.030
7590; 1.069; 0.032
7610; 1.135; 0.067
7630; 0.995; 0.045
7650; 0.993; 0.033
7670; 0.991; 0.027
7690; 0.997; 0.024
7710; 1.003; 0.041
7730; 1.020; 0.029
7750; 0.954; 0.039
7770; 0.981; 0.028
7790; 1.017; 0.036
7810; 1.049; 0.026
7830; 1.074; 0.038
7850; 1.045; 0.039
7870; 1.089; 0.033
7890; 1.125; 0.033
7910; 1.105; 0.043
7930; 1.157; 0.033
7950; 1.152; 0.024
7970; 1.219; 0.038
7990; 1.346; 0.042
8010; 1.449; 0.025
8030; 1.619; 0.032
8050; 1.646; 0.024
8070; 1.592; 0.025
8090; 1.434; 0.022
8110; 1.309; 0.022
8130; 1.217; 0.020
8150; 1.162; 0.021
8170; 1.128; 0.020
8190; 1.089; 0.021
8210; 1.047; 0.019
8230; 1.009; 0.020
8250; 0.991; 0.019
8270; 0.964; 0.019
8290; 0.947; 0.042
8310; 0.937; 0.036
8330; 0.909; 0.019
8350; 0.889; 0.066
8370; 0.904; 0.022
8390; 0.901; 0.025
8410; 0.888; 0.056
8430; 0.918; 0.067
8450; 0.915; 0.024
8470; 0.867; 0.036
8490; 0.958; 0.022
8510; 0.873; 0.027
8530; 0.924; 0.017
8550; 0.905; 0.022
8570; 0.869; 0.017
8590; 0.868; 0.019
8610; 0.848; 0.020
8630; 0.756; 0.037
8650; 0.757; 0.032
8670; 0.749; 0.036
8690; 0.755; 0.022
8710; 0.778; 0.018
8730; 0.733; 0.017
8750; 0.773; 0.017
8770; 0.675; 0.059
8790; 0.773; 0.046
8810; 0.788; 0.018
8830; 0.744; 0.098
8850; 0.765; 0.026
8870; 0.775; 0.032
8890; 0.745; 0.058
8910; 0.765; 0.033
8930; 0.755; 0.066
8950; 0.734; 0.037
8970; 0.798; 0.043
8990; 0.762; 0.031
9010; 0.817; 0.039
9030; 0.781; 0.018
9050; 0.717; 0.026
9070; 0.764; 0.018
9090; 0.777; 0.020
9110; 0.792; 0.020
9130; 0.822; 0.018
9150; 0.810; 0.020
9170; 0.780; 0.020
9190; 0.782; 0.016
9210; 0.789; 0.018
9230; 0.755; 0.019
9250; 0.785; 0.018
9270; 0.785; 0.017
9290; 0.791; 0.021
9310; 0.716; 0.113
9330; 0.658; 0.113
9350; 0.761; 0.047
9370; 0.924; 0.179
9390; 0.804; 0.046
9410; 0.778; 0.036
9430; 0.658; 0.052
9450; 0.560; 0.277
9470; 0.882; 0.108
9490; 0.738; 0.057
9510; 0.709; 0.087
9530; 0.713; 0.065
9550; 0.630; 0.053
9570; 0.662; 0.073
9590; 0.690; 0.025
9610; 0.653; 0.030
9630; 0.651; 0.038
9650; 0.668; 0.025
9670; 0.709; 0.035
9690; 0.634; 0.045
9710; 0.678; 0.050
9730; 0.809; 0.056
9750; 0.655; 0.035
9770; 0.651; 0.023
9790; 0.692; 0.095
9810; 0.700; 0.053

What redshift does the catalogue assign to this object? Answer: 1.87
